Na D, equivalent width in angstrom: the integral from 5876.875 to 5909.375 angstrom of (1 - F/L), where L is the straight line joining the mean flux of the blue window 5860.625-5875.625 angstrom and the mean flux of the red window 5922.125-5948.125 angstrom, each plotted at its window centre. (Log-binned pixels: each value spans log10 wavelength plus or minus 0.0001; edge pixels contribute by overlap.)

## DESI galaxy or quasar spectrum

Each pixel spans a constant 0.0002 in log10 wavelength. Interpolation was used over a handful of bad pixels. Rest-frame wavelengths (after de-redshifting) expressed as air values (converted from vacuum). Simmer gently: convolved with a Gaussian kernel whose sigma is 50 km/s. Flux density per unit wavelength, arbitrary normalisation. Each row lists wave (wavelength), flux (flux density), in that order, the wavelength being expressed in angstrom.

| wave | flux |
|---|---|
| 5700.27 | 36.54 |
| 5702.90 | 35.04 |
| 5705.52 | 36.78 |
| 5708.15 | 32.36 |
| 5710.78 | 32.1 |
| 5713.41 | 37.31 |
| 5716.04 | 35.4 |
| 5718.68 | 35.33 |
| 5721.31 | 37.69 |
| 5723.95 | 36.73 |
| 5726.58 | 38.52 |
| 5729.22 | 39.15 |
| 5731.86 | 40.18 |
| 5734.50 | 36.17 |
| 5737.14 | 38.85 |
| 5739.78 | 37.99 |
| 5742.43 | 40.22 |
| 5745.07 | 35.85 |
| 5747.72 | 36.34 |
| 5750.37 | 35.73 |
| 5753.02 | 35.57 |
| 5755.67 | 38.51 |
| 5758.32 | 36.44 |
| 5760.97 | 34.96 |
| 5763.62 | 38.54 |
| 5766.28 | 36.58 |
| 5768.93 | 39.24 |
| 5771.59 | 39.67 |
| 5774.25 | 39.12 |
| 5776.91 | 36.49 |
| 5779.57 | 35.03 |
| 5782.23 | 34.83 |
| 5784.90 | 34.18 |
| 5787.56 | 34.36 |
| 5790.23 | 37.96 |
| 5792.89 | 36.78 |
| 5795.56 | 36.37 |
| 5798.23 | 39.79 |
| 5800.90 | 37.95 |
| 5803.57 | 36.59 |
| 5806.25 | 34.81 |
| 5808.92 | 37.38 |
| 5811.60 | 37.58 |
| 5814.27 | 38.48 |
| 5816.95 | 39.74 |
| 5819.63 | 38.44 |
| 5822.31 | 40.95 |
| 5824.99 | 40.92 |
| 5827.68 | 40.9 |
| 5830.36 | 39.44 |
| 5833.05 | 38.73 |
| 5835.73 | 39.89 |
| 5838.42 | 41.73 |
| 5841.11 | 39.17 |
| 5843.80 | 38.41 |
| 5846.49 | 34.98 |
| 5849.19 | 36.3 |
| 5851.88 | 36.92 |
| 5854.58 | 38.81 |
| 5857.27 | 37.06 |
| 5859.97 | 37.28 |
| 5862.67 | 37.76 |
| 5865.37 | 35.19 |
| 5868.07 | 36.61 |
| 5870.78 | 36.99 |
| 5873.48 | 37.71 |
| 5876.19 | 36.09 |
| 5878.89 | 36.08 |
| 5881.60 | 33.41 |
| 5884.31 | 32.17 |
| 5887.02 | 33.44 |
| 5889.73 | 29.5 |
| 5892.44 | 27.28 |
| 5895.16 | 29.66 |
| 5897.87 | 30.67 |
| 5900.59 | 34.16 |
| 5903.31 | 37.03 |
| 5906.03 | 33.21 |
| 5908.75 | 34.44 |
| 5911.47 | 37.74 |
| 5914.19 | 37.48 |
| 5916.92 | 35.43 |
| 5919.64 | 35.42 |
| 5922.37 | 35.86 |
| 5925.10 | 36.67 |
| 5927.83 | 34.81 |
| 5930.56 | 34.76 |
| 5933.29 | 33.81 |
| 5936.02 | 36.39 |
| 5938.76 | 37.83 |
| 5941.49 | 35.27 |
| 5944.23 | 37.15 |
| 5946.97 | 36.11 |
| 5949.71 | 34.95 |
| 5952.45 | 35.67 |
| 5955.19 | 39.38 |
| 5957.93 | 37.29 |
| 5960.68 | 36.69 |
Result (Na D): 3.4 angstrom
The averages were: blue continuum 36.8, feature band 32.6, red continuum 35.9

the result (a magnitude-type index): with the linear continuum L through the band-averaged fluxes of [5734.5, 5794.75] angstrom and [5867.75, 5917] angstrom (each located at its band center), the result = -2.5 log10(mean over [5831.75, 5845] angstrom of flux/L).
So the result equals -0.13 mag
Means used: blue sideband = 36.9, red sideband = 34.1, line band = 39.6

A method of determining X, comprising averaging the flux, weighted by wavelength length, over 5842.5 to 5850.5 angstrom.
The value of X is 36.5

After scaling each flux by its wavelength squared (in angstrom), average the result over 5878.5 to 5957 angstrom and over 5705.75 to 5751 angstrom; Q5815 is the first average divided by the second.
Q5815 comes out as 1.0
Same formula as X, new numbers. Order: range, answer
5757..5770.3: 37.2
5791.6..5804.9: 37.5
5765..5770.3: 38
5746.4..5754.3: 35.9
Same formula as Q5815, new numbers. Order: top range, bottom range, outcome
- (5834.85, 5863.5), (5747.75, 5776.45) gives 1.05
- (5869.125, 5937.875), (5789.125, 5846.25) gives 0.92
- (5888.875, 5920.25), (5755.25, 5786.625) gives 0.95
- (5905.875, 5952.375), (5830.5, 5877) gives 0.97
